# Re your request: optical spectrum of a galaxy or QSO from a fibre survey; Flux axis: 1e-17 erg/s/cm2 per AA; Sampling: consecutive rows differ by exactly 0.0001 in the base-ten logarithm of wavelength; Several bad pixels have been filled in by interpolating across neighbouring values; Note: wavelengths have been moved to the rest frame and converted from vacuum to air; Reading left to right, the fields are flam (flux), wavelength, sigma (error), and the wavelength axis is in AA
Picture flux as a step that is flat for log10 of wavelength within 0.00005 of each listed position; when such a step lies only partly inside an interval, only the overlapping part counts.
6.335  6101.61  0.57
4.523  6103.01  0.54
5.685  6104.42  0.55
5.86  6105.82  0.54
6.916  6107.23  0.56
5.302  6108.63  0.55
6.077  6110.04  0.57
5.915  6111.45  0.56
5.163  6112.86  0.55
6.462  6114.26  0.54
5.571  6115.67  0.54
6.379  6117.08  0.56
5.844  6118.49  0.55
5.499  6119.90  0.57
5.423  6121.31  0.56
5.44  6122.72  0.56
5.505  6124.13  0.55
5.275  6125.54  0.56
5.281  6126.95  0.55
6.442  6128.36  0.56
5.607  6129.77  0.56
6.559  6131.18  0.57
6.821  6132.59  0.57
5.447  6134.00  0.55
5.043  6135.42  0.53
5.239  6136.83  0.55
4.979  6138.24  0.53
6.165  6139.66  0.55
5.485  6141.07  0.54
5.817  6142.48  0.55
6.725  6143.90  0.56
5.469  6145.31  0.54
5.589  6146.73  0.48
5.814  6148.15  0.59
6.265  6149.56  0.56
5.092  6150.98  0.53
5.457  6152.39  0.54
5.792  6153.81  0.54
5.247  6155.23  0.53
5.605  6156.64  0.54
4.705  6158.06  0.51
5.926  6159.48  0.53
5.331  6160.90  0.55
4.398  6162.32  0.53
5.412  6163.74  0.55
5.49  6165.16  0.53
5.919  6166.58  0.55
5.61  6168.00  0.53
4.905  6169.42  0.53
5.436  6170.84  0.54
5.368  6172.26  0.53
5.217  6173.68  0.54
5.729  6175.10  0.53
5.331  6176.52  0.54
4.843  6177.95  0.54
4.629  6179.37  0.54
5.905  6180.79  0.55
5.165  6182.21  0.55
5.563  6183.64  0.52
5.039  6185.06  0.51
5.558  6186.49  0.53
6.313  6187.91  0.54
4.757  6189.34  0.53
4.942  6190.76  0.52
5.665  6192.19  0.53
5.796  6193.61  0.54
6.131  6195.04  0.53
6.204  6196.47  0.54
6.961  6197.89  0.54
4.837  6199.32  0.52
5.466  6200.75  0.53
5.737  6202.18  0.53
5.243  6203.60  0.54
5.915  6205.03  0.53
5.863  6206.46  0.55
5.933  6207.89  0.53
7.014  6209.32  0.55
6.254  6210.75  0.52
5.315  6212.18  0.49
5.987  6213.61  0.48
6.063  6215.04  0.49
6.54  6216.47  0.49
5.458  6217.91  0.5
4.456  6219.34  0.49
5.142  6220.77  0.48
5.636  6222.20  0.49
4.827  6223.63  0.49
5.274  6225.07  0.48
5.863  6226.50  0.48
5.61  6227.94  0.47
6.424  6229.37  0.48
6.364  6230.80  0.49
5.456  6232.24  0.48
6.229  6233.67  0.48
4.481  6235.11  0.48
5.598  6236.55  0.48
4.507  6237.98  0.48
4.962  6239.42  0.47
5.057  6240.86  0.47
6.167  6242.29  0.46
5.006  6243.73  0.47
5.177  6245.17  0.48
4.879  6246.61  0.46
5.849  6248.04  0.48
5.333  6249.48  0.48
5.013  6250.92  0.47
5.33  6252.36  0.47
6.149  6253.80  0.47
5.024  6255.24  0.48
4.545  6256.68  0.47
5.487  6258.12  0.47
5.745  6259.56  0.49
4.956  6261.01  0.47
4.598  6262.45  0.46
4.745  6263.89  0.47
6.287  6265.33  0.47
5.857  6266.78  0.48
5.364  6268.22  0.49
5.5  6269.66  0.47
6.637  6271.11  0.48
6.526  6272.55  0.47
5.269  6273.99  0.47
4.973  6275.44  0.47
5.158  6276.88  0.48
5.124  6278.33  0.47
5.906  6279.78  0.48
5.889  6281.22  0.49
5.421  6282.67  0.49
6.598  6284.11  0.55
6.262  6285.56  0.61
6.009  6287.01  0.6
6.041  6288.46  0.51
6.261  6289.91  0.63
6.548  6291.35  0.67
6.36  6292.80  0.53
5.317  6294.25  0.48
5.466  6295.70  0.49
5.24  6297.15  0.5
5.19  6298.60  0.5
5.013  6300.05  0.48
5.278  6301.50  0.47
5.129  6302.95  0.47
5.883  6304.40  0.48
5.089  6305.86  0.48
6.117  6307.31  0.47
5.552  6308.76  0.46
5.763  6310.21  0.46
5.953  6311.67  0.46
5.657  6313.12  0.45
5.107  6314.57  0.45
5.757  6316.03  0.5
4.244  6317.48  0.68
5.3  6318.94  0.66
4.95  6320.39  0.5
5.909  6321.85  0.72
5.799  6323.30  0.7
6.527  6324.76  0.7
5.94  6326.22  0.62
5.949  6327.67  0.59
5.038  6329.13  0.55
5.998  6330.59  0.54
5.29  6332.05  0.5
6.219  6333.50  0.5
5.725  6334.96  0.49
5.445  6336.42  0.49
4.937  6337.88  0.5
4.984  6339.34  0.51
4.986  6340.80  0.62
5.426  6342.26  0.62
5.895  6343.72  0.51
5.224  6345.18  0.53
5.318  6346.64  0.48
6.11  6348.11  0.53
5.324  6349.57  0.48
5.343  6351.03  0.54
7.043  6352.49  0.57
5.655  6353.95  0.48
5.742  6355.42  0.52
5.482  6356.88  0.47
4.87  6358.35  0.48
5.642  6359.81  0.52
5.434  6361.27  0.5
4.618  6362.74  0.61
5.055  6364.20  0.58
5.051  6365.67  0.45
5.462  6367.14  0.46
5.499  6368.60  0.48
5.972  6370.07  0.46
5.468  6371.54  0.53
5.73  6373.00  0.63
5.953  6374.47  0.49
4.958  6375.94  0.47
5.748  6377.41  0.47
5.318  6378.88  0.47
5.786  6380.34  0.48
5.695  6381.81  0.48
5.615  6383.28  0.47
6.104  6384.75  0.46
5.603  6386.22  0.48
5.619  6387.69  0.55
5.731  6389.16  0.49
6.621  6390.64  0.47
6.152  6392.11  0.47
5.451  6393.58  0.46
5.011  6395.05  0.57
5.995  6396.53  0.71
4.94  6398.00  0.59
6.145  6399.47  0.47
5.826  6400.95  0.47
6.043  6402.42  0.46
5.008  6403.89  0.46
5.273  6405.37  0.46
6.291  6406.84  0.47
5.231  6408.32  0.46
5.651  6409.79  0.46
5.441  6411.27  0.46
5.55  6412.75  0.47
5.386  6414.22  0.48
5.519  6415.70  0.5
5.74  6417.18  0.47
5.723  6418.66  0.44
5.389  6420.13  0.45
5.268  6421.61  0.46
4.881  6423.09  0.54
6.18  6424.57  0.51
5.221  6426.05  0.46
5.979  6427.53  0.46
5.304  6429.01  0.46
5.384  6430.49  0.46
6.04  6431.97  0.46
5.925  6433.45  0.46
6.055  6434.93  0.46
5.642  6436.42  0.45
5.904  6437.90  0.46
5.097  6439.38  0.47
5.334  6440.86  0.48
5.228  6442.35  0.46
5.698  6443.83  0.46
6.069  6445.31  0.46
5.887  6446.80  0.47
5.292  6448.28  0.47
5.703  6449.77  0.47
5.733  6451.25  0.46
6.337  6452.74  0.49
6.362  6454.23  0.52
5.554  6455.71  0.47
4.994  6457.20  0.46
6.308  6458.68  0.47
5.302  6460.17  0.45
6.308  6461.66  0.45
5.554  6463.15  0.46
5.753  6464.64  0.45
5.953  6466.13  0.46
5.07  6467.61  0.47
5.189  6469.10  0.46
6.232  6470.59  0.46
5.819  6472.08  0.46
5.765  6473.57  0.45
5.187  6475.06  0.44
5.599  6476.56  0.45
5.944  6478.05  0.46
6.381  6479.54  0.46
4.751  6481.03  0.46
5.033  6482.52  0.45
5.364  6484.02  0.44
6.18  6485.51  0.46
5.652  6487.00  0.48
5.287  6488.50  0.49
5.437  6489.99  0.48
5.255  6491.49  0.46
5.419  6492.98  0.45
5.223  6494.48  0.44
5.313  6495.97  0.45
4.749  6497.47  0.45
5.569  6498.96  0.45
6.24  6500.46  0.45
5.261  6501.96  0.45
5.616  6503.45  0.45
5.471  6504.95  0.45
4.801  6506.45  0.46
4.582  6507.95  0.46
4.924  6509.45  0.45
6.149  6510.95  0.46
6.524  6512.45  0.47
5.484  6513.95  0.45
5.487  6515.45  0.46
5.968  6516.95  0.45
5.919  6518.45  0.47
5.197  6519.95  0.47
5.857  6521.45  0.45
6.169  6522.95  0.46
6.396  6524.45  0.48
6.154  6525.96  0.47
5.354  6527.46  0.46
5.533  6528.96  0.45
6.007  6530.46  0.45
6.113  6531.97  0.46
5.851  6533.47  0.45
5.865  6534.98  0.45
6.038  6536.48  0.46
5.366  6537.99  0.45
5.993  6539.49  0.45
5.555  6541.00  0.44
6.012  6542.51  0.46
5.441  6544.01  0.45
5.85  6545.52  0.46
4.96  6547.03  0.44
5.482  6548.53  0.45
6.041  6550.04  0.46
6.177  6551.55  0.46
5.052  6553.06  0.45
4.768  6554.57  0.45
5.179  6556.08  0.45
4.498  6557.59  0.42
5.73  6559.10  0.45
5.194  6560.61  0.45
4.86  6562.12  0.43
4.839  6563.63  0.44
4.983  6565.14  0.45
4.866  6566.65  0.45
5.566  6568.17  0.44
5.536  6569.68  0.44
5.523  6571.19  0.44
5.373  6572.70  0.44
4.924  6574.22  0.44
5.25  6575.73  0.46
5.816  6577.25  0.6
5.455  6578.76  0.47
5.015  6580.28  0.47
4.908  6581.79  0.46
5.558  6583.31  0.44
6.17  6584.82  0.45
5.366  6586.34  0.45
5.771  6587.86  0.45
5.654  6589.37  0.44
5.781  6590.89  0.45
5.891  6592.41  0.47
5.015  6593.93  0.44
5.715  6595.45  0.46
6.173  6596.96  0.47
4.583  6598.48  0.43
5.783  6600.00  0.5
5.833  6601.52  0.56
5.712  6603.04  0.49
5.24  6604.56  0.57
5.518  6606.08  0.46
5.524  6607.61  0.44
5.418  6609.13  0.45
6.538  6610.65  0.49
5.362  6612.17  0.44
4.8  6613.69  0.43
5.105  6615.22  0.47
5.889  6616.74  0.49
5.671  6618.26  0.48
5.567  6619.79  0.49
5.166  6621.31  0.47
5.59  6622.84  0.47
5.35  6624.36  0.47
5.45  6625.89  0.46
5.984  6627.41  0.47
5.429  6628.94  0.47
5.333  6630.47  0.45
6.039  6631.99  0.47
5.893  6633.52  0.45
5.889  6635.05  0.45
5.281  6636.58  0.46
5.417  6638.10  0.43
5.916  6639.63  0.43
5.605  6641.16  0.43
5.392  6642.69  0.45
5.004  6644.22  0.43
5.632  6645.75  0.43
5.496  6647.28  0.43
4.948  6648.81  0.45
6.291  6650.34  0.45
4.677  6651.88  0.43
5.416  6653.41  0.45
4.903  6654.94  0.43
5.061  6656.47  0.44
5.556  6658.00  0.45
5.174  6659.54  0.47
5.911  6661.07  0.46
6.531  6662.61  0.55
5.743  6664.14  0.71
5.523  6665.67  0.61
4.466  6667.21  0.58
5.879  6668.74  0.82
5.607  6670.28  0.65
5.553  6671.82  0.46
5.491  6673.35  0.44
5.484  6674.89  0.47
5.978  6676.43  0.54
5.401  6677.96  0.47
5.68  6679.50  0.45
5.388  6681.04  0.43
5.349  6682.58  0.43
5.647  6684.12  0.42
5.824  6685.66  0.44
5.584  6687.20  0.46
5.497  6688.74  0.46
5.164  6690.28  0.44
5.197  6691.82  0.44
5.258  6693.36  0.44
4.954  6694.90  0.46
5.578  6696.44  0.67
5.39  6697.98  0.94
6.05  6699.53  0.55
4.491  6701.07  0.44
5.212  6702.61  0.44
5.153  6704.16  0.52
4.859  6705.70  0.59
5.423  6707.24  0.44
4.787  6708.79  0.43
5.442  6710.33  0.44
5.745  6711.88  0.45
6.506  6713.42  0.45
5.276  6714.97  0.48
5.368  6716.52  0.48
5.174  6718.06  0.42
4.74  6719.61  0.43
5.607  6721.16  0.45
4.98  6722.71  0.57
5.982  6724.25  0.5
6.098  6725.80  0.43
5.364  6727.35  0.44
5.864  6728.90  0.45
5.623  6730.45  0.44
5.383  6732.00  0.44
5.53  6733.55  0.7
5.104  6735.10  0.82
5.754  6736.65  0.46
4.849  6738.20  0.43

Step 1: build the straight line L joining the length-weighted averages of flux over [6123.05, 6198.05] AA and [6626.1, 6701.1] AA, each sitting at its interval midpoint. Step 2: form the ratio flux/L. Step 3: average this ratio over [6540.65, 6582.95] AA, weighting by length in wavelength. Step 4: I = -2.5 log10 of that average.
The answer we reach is 0.04 mag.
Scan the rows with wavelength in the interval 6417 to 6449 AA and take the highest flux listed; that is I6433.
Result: 6.18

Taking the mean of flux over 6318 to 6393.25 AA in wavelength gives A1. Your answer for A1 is 5.59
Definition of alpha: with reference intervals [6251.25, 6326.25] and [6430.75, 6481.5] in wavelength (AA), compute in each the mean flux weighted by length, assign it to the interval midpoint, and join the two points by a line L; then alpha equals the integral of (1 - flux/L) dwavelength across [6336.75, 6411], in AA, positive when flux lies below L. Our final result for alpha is 1.2 AA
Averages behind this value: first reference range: 5.58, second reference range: 5.71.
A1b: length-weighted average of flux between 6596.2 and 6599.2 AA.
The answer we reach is 5.4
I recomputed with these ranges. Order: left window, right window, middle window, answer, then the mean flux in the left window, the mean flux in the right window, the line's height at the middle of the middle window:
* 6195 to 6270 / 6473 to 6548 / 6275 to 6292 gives -0.059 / 5.54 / 5.6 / 5.55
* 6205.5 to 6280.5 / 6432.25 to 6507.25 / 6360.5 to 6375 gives 0.028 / 5.52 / 5.6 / 5.56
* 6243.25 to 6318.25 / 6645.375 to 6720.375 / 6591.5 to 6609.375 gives -0.019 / 5.53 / 5.42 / 5.44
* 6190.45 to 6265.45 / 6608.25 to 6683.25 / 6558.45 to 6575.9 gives 0.061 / 5.53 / 5.52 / 5.52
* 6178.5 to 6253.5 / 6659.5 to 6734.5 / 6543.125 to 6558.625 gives 0.028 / 5.56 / 5.47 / 5.5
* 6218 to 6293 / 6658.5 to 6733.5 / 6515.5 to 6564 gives -0.024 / 5.53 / 5.47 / 5.49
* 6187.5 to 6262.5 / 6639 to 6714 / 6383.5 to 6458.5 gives -0.030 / 5.54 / 5.44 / 5.5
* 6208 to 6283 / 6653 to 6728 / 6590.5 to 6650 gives -0.018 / 5.51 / 5.44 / 5.45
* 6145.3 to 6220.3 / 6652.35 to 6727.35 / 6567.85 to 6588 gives 0.006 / 5.56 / 5.44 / 5.46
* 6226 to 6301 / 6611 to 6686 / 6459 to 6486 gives -0.021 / 5.55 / 5.51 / 5.53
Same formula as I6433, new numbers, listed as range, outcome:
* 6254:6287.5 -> 6.637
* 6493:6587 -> 6.524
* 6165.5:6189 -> 6.313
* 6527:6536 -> 6.113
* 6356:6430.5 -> 6.621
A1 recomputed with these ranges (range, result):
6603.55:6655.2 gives 5.5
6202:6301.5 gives 5.58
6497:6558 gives 5.61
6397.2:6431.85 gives 5.55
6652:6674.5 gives 5.46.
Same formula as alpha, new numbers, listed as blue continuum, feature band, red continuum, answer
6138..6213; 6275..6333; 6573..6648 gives -0.7 AA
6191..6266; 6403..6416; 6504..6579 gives 0.1 AA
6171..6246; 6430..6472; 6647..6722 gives -1.8 AA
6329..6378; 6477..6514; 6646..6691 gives 0.2 AA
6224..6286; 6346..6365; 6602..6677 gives 0.0 AA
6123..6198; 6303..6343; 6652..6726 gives -0.1 AA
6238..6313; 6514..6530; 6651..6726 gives -1.0 AA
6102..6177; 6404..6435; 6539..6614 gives -0.3 AA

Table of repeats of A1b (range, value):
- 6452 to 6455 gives 6.35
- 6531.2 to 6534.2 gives 5.98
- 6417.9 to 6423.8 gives 5.32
